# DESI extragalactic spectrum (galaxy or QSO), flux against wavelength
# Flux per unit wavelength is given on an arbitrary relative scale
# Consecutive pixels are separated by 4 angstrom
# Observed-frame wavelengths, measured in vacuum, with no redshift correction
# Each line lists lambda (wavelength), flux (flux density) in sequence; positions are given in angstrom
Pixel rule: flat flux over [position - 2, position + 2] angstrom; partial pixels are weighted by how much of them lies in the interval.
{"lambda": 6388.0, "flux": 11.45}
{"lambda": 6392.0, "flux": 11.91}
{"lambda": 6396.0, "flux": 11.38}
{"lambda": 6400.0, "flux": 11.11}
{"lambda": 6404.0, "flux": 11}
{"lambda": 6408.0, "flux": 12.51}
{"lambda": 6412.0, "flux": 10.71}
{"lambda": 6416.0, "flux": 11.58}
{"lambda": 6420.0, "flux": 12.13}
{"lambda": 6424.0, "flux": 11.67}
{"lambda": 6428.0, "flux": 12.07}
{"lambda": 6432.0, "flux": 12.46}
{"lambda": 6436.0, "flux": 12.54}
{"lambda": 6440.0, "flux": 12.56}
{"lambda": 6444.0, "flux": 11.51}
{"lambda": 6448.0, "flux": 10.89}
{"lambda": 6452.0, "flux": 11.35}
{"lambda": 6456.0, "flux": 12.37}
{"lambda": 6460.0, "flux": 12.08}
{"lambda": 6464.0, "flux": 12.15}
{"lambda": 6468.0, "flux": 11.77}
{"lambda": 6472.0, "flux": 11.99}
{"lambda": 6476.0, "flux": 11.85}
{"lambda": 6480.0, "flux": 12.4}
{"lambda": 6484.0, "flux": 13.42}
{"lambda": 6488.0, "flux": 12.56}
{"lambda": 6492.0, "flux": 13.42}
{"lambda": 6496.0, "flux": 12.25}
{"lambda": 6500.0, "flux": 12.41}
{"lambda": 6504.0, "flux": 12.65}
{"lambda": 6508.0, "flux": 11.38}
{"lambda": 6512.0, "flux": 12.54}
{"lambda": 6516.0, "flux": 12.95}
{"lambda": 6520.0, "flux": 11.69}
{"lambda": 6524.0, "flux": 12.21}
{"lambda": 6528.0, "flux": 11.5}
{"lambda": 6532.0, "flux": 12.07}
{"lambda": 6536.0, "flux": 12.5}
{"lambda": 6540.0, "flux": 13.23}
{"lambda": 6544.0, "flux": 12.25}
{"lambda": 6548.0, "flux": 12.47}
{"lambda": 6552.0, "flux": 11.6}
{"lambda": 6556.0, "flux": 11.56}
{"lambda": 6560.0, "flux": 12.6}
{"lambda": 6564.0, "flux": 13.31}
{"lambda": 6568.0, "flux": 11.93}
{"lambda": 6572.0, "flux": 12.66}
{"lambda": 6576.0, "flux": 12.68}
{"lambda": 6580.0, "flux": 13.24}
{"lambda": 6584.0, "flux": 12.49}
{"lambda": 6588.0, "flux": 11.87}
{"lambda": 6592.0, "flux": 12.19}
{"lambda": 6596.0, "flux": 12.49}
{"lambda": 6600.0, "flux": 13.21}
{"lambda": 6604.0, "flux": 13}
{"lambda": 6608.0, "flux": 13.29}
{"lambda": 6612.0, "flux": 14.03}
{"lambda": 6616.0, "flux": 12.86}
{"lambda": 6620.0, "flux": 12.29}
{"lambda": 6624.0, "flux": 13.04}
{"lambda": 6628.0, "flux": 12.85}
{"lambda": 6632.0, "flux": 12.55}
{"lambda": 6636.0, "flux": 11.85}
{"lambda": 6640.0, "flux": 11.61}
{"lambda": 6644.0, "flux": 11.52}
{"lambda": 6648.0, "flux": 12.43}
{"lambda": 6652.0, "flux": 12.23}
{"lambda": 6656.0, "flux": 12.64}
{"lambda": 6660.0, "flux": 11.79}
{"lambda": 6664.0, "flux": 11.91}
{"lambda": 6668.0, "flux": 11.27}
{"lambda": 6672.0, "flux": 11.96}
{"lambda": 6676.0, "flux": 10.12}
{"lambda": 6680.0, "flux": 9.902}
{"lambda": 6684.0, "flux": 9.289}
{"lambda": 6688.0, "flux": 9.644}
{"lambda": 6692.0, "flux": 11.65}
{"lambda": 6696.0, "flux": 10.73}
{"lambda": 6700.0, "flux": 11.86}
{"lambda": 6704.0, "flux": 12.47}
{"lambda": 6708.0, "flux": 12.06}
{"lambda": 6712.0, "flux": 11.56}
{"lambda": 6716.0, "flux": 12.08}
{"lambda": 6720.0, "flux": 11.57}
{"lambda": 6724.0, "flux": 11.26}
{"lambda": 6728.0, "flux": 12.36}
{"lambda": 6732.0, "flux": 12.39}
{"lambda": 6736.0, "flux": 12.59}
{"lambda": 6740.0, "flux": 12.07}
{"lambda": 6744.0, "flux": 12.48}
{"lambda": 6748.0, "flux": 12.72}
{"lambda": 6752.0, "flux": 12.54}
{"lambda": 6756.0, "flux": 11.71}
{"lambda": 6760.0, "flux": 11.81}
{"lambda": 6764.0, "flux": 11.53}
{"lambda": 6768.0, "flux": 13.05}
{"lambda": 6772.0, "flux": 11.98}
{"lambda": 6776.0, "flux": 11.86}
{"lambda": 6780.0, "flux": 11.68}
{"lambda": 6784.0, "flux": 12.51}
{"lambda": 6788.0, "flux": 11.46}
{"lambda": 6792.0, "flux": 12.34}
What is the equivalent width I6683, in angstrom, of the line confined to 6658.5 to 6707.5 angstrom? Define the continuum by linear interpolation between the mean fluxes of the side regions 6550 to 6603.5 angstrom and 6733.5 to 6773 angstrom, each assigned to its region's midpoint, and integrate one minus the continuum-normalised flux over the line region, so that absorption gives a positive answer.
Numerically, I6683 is 5.0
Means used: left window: 12.5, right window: 12.3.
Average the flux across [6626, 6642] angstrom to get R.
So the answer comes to 12.2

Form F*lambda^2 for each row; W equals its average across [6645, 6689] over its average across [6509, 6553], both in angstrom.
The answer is 1.0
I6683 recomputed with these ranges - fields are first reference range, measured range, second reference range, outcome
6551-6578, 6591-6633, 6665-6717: -3.6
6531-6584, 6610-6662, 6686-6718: -2.1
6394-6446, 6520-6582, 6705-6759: -2.3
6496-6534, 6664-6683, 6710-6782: 2.0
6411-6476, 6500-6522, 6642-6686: -1.0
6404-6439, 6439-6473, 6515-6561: 0.5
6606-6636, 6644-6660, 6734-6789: 0.6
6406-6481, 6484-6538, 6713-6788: -1.8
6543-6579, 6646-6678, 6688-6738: 0.5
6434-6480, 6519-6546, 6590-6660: 0.0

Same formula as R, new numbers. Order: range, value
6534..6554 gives 12.4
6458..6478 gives 12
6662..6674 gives 11.7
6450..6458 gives 11.9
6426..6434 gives 12.3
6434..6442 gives 12.6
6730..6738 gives 12.5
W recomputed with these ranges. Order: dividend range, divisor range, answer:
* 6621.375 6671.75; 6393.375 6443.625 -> 1.10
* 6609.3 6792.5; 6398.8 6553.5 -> 1.05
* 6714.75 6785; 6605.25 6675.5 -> 1.02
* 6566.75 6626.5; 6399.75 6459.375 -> 1.14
